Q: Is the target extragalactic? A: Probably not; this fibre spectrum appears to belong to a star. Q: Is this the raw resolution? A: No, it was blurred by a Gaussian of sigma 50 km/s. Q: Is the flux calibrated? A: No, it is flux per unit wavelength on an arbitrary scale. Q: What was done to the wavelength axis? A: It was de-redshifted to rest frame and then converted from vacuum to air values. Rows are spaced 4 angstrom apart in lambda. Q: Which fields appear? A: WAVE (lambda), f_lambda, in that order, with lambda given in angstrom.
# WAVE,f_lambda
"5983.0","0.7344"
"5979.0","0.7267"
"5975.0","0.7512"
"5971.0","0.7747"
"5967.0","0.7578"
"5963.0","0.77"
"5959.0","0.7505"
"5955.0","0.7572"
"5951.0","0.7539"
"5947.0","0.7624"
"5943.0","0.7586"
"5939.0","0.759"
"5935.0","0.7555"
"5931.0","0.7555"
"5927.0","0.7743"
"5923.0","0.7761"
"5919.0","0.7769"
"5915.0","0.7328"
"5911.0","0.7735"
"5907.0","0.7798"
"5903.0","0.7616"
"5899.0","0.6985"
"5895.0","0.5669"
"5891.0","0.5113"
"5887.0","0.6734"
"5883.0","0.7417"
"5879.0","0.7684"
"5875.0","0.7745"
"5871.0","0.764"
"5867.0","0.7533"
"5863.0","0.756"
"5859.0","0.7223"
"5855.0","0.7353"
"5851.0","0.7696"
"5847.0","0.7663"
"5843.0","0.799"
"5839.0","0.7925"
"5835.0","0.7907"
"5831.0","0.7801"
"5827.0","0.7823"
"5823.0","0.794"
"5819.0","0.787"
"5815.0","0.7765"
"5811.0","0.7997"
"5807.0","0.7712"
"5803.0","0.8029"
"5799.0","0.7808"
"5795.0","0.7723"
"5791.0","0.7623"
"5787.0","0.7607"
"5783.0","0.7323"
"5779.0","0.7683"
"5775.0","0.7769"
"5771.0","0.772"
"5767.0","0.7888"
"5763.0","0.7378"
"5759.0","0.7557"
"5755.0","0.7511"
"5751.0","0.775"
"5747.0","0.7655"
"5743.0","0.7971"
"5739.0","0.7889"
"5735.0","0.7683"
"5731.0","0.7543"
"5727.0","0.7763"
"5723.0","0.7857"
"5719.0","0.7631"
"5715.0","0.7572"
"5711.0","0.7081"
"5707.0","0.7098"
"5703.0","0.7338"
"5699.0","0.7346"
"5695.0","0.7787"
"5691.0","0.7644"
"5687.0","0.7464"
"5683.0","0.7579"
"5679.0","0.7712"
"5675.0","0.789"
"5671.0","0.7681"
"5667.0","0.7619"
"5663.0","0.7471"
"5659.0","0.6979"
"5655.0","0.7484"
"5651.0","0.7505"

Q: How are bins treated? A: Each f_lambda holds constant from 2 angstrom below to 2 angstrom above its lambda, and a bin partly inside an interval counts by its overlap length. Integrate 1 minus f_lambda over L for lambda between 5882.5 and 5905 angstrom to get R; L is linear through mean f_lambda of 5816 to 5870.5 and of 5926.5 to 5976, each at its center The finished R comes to 3.3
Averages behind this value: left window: 0.771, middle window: 0.653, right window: 0.76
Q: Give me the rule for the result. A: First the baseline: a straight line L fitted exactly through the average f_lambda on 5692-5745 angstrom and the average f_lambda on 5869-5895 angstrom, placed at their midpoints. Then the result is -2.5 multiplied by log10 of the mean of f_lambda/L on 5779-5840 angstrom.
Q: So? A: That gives -0.08 mag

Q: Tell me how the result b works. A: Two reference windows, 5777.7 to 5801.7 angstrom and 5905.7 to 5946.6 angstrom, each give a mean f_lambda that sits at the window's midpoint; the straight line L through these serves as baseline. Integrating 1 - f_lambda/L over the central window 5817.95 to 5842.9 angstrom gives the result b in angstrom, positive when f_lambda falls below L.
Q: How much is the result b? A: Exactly -0.81 angstrom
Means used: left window 0.764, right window 0.764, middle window 0.789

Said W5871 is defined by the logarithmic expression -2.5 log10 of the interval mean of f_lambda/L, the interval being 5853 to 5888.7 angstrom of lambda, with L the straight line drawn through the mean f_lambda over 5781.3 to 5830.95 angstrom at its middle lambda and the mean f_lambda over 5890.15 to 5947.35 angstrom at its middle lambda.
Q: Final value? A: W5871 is 0.01 mag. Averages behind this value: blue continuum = 0.777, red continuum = 0.733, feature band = 0.744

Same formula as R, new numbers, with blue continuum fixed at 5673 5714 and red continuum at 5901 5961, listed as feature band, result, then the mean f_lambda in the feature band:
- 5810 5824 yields -0.6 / 0.788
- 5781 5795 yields 0.0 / 0.755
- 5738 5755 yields -0.6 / 0.778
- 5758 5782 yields -0.4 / 0.766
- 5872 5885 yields 0.0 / 0.762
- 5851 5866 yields 0.3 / 0.743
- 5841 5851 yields -0.3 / 0.78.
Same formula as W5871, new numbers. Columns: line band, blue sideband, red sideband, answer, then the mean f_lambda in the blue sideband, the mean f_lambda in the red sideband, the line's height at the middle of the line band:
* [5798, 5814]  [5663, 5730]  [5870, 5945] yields -0.06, 0.756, 0.731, 0.743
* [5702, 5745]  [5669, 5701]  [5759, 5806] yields 0.01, 0.764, 0.768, 0.766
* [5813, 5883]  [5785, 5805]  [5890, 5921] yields -0.04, 0.776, 0.706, 0.742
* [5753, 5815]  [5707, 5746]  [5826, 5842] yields 0.01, 0.764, 0.787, 0.776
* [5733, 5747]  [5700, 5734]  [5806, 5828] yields -0.03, 0.749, 0.786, 0.757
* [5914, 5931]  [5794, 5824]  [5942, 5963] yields 0.00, 0.786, 0.758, 0.764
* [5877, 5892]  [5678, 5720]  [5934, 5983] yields 0.10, 0.747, 0.756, 0.753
